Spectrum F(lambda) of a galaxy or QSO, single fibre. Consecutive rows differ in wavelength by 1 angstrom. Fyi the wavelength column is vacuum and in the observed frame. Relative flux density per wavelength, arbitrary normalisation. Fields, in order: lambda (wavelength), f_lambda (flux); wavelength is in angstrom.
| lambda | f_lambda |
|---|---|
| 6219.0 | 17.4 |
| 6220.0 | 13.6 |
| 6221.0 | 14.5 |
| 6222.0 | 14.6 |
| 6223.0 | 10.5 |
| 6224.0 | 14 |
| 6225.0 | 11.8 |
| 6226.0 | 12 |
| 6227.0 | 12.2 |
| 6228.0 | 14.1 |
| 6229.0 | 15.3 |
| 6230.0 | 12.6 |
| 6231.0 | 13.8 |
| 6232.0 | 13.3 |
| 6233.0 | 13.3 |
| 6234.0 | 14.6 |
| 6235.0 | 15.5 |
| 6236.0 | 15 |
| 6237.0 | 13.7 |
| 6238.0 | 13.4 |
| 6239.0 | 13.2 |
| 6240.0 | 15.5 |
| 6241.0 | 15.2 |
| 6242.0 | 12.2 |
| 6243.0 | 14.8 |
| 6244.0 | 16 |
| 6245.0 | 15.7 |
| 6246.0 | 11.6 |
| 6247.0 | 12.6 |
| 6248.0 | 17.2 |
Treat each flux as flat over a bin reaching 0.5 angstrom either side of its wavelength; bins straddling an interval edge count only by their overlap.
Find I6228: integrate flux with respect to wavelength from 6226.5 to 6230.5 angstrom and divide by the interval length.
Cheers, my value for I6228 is 13.5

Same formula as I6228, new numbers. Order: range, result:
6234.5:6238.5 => 14.4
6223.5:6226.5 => 12.6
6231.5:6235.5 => 14.2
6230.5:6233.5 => 13.5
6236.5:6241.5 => 14.2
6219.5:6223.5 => 13.3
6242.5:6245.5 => 15.5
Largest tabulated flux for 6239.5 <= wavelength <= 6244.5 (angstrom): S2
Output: 16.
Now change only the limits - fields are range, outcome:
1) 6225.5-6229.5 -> 15.3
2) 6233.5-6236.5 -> 15.5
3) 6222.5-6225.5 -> 14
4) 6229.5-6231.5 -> 13.8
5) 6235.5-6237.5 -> 15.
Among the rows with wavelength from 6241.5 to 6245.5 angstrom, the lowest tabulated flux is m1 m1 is 12.2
